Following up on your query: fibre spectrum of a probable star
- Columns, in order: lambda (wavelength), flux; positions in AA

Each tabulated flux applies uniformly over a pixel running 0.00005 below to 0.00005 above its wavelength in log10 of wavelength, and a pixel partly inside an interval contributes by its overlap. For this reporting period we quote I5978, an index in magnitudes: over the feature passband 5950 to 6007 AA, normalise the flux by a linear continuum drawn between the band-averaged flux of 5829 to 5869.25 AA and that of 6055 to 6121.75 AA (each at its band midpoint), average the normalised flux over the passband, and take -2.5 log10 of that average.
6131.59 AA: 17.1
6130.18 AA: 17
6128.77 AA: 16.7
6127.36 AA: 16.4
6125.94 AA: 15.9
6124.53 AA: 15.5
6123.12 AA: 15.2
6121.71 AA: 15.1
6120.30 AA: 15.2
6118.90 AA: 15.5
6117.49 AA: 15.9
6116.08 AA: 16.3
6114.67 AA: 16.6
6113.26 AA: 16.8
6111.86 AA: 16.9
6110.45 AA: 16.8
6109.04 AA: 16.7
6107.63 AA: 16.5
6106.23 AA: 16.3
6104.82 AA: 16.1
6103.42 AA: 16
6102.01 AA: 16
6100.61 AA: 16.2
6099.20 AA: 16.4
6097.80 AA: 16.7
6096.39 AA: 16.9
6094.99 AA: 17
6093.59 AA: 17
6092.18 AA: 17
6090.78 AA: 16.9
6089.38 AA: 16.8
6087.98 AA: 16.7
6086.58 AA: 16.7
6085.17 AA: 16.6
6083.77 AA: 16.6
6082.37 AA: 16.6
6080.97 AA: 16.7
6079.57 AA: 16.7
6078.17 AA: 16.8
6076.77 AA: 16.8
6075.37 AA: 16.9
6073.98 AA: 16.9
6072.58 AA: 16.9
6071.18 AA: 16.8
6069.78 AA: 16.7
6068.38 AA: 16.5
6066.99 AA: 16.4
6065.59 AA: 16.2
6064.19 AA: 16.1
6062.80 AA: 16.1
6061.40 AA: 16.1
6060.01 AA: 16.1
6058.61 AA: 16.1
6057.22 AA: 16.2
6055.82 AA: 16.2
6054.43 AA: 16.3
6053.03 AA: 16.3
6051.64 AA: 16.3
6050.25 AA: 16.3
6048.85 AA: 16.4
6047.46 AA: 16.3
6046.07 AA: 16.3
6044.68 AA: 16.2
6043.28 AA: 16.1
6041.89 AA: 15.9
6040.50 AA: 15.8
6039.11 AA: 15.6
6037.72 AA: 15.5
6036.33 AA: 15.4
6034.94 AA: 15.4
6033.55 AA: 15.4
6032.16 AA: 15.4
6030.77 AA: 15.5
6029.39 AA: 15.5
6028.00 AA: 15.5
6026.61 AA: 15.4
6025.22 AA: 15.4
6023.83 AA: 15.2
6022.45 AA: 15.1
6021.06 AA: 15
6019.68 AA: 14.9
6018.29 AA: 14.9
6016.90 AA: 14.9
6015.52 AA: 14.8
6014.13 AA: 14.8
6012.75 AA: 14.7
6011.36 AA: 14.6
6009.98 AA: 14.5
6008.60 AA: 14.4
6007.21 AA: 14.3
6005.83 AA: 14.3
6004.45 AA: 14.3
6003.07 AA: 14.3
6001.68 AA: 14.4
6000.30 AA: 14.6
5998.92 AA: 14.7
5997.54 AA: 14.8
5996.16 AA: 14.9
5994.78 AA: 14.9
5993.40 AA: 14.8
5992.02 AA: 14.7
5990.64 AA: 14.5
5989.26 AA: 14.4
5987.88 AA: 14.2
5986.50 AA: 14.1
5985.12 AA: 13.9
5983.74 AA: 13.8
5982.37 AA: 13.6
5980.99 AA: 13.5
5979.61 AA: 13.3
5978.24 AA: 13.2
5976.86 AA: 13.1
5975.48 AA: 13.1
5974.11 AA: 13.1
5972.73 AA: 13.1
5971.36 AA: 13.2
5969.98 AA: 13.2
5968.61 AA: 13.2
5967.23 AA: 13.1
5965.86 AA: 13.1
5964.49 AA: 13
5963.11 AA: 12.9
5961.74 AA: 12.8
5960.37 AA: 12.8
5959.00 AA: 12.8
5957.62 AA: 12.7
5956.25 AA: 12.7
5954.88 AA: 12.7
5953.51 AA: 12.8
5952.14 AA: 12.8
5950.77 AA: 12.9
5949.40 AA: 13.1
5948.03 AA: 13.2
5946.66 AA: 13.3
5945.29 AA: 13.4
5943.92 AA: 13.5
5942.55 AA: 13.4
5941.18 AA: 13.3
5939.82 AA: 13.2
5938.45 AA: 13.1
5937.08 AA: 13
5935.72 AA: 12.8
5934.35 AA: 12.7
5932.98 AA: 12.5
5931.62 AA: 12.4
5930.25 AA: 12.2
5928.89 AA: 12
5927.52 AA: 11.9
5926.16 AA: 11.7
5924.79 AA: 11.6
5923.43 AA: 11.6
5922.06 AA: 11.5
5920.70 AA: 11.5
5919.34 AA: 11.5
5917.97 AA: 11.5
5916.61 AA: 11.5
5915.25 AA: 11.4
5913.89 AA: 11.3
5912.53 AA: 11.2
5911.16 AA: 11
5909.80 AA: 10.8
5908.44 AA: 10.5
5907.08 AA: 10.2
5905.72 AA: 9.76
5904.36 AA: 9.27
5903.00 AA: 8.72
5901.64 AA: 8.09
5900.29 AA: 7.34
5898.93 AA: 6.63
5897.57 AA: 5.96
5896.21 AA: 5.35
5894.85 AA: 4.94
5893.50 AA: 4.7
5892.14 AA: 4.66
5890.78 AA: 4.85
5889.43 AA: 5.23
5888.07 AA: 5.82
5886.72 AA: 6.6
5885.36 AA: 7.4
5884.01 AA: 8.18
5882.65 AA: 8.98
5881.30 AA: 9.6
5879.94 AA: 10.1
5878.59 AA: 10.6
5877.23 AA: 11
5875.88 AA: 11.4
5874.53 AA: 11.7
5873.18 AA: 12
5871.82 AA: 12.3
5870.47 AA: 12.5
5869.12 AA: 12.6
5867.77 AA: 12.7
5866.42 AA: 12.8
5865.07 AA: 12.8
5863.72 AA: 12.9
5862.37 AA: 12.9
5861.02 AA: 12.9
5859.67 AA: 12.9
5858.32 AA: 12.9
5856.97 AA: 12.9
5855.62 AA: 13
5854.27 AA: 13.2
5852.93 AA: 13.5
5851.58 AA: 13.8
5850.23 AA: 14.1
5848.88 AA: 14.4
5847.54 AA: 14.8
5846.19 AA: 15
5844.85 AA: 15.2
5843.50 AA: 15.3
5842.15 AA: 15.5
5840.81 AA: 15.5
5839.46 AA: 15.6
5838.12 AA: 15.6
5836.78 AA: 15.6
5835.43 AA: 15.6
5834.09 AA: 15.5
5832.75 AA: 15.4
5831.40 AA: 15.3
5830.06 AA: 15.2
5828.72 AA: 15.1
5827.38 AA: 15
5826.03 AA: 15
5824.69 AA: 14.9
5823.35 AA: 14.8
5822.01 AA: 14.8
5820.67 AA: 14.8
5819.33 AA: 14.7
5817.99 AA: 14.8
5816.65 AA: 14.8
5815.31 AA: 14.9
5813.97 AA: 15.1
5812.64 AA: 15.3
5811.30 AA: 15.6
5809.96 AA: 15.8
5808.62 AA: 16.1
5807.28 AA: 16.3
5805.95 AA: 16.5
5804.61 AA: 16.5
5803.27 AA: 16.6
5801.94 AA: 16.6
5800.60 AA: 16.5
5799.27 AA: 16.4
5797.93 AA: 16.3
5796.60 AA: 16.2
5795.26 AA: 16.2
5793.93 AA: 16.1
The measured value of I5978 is 0.14 mag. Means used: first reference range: 14.2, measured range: 13.6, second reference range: 16.5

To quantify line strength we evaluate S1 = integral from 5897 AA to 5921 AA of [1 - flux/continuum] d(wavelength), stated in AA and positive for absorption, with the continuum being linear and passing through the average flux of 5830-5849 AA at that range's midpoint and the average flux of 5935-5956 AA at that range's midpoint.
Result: 6.8 AA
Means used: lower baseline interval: 15.3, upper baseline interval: 13.1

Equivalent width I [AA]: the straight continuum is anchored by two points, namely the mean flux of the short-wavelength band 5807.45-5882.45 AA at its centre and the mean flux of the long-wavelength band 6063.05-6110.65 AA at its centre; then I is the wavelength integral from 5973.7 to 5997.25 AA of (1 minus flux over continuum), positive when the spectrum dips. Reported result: 2.3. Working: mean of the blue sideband 13.9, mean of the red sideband 16.6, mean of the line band 14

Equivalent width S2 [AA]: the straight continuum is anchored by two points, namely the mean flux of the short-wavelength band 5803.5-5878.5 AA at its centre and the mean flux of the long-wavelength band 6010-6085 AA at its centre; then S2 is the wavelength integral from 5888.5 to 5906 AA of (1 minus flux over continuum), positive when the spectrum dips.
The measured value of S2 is 9.8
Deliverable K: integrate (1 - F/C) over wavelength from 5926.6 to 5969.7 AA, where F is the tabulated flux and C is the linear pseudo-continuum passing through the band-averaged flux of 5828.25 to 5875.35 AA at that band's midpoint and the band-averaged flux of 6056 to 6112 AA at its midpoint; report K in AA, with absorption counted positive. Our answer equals 6.18 AA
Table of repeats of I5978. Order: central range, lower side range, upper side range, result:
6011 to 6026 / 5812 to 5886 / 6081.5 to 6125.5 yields 0.035 mag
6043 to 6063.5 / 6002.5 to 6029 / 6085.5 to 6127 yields -0.053 mag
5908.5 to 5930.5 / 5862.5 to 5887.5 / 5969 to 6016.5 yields 0.061 mag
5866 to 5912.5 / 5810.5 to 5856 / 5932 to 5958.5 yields 0.483 mag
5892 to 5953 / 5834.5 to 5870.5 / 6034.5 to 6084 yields 0.329 mag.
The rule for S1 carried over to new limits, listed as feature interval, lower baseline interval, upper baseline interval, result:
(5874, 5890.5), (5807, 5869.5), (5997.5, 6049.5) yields 6.7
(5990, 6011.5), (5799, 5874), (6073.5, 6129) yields 1.6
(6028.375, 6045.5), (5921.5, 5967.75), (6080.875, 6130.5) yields -1.0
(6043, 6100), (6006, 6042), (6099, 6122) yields -2.9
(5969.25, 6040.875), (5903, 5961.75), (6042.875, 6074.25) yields 0.0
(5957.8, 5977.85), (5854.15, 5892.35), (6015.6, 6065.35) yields 0.7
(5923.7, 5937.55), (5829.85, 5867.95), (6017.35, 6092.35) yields 2.5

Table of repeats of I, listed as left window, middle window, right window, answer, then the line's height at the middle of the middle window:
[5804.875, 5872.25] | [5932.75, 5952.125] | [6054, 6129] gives 2.77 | 15.3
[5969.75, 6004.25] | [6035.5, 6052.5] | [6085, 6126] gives -0.99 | 15.1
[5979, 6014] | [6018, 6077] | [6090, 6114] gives -1.99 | 15.4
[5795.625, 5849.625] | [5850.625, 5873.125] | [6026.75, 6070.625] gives 3.85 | 15.6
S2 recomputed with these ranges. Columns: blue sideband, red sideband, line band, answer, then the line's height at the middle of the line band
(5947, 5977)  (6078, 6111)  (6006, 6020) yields -0.3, 14.4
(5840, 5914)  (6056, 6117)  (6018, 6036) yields -0.5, 14.9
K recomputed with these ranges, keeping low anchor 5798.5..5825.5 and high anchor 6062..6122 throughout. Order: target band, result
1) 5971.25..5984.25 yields 2.3 AA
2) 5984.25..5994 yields 1.1 AA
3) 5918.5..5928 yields 2.6 AA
